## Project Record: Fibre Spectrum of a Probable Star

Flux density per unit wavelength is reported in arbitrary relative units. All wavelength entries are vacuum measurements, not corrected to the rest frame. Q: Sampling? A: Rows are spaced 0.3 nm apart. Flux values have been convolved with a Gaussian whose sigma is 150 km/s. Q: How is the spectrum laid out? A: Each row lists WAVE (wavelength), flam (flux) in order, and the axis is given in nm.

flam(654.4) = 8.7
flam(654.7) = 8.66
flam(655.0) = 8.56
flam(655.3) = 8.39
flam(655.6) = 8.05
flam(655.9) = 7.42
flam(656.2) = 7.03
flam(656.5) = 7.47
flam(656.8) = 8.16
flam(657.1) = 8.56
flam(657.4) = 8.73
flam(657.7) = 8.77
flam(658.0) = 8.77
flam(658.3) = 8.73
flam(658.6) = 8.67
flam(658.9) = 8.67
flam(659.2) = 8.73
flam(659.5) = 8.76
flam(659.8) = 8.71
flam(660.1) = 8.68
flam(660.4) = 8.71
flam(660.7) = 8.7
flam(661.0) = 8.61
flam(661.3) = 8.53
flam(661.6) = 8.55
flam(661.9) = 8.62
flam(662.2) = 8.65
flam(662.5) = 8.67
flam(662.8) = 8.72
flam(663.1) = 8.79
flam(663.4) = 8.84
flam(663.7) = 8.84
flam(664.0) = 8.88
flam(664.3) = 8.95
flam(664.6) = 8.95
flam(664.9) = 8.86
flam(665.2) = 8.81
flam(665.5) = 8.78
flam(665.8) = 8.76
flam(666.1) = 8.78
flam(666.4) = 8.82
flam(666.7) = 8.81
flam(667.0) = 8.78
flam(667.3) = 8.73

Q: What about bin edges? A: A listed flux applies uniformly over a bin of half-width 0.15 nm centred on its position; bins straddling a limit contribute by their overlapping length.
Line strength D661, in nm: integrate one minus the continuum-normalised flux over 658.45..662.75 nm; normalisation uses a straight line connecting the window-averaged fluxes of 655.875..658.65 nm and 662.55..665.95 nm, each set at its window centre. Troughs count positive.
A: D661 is -0.07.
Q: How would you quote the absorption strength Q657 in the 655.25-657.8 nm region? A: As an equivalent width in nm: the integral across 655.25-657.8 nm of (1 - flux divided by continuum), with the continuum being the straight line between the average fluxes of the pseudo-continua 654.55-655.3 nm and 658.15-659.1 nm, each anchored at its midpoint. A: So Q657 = 0.17 nm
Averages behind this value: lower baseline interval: 8.57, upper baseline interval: 8.69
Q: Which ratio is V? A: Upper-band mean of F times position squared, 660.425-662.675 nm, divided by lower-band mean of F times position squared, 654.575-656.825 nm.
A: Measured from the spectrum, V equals 1.1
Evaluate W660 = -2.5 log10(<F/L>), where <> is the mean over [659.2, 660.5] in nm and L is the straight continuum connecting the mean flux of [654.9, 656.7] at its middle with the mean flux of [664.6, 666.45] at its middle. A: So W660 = -0.06 mag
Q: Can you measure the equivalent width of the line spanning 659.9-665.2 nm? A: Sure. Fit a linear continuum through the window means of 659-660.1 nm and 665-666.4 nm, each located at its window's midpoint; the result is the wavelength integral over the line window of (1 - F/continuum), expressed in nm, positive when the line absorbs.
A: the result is 0.01 nm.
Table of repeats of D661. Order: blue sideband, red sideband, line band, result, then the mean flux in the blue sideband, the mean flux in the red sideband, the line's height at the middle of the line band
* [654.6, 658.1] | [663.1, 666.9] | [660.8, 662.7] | 0.00 nm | 8.2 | 8.84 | 8.6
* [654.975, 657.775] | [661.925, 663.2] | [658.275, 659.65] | -0.06 nm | 8.08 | 8.7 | 8.34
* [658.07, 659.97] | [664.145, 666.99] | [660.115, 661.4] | 0.01 nm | 8.71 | 8.83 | 8.75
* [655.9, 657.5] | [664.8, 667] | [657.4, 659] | -0.13 nm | 7.91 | 8.8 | 8.06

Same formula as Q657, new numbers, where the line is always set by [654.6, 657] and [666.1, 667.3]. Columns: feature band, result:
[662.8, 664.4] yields -0.054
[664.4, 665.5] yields -0.026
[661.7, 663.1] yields -0.034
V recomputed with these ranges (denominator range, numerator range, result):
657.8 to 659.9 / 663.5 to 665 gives 1.04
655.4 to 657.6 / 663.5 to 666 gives 1.14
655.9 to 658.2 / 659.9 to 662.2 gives 1.07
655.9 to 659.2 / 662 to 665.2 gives 1.08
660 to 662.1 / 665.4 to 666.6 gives 1.03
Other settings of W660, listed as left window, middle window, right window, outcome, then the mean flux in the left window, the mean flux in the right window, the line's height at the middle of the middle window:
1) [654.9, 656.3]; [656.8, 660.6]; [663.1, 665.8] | -0.06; 7.9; 8.85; 8.23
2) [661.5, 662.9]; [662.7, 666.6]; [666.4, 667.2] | -0.01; 8.64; 8.8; 8.72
